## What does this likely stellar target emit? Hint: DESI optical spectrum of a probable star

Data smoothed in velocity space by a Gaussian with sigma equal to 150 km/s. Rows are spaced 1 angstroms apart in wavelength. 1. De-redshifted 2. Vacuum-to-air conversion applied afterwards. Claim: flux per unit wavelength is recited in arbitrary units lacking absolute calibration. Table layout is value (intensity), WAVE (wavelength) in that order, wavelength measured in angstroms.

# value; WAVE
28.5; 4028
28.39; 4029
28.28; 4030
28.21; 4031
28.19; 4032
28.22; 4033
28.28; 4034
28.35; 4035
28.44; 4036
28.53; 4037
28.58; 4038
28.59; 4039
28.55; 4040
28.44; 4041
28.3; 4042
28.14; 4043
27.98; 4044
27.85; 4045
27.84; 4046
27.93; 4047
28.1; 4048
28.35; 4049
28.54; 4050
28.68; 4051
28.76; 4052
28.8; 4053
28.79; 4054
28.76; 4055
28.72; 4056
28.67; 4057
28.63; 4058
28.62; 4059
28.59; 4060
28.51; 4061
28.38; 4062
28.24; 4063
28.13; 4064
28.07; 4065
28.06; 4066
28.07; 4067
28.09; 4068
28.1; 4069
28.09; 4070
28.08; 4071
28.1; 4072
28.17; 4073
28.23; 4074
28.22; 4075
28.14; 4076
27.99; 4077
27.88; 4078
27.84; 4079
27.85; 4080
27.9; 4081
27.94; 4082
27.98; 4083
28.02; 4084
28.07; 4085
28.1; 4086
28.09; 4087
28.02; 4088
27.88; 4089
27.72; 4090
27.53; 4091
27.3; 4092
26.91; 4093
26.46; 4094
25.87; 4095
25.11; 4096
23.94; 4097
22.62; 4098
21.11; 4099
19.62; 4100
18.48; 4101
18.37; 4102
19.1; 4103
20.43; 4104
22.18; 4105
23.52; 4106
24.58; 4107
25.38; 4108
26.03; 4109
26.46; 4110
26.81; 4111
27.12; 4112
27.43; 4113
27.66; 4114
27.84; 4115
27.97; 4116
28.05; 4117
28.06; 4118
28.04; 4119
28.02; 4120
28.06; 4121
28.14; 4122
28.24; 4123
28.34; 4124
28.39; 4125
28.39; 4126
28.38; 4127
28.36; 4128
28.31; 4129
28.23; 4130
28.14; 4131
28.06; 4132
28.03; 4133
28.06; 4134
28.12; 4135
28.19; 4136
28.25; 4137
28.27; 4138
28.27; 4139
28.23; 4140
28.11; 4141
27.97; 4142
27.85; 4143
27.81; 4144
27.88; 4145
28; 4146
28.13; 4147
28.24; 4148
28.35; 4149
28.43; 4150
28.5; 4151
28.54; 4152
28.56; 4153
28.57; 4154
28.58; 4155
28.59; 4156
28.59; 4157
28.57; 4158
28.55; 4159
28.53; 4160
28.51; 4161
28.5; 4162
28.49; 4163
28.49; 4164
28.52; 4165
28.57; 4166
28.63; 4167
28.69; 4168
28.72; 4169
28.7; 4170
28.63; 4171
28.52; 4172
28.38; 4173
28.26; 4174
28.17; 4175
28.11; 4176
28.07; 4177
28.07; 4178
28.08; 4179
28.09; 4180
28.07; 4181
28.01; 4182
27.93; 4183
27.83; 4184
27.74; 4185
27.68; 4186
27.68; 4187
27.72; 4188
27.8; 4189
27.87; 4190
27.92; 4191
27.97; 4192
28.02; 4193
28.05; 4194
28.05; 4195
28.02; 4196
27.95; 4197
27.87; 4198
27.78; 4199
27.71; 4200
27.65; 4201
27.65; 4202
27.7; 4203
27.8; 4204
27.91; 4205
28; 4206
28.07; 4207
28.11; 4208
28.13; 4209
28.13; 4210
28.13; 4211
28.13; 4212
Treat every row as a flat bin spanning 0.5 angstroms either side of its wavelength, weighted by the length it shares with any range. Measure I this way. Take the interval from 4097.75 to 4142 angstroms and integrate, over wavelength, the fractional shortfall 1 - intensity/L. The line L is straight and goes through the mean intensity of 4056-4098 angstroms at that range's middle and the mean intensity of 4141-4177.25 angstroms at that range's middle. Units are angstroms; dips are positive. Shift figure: 2.8 angstroms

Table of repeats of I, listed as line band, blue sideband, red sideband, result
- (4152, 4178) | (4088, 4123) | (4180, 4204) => -1.4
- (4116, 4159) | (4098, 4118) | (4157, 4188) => -3.6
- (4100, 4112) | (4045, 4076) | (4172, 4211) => 2.3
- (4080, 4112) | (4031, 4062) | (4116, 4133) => 3.5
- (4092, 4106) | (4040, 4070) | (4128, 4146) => 2.8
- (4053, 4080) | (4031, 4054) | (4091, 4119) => -1.3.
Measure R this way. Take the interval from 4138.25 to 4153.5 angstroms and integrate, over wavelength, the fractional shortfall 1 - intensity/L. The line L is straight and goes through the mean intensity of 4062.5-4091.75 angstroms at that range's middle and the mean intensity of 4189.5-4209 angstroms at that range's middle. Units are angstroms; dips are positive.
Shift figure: -0.1 angstroms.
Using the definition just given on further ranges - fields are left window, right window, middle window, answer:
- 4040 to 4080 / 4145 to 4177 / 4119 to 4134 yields 0.10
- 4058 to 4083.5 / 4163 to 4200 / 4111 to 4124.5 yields 0.12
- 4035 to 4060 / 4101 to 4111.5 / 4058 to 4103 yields -2.40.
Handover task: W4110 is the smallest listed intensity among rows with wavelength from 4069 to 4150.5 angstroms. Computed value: 18.37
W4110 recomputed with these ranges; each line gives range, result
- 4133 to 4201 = 27.65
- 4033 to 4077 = 27.84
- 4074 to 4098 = 22.62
